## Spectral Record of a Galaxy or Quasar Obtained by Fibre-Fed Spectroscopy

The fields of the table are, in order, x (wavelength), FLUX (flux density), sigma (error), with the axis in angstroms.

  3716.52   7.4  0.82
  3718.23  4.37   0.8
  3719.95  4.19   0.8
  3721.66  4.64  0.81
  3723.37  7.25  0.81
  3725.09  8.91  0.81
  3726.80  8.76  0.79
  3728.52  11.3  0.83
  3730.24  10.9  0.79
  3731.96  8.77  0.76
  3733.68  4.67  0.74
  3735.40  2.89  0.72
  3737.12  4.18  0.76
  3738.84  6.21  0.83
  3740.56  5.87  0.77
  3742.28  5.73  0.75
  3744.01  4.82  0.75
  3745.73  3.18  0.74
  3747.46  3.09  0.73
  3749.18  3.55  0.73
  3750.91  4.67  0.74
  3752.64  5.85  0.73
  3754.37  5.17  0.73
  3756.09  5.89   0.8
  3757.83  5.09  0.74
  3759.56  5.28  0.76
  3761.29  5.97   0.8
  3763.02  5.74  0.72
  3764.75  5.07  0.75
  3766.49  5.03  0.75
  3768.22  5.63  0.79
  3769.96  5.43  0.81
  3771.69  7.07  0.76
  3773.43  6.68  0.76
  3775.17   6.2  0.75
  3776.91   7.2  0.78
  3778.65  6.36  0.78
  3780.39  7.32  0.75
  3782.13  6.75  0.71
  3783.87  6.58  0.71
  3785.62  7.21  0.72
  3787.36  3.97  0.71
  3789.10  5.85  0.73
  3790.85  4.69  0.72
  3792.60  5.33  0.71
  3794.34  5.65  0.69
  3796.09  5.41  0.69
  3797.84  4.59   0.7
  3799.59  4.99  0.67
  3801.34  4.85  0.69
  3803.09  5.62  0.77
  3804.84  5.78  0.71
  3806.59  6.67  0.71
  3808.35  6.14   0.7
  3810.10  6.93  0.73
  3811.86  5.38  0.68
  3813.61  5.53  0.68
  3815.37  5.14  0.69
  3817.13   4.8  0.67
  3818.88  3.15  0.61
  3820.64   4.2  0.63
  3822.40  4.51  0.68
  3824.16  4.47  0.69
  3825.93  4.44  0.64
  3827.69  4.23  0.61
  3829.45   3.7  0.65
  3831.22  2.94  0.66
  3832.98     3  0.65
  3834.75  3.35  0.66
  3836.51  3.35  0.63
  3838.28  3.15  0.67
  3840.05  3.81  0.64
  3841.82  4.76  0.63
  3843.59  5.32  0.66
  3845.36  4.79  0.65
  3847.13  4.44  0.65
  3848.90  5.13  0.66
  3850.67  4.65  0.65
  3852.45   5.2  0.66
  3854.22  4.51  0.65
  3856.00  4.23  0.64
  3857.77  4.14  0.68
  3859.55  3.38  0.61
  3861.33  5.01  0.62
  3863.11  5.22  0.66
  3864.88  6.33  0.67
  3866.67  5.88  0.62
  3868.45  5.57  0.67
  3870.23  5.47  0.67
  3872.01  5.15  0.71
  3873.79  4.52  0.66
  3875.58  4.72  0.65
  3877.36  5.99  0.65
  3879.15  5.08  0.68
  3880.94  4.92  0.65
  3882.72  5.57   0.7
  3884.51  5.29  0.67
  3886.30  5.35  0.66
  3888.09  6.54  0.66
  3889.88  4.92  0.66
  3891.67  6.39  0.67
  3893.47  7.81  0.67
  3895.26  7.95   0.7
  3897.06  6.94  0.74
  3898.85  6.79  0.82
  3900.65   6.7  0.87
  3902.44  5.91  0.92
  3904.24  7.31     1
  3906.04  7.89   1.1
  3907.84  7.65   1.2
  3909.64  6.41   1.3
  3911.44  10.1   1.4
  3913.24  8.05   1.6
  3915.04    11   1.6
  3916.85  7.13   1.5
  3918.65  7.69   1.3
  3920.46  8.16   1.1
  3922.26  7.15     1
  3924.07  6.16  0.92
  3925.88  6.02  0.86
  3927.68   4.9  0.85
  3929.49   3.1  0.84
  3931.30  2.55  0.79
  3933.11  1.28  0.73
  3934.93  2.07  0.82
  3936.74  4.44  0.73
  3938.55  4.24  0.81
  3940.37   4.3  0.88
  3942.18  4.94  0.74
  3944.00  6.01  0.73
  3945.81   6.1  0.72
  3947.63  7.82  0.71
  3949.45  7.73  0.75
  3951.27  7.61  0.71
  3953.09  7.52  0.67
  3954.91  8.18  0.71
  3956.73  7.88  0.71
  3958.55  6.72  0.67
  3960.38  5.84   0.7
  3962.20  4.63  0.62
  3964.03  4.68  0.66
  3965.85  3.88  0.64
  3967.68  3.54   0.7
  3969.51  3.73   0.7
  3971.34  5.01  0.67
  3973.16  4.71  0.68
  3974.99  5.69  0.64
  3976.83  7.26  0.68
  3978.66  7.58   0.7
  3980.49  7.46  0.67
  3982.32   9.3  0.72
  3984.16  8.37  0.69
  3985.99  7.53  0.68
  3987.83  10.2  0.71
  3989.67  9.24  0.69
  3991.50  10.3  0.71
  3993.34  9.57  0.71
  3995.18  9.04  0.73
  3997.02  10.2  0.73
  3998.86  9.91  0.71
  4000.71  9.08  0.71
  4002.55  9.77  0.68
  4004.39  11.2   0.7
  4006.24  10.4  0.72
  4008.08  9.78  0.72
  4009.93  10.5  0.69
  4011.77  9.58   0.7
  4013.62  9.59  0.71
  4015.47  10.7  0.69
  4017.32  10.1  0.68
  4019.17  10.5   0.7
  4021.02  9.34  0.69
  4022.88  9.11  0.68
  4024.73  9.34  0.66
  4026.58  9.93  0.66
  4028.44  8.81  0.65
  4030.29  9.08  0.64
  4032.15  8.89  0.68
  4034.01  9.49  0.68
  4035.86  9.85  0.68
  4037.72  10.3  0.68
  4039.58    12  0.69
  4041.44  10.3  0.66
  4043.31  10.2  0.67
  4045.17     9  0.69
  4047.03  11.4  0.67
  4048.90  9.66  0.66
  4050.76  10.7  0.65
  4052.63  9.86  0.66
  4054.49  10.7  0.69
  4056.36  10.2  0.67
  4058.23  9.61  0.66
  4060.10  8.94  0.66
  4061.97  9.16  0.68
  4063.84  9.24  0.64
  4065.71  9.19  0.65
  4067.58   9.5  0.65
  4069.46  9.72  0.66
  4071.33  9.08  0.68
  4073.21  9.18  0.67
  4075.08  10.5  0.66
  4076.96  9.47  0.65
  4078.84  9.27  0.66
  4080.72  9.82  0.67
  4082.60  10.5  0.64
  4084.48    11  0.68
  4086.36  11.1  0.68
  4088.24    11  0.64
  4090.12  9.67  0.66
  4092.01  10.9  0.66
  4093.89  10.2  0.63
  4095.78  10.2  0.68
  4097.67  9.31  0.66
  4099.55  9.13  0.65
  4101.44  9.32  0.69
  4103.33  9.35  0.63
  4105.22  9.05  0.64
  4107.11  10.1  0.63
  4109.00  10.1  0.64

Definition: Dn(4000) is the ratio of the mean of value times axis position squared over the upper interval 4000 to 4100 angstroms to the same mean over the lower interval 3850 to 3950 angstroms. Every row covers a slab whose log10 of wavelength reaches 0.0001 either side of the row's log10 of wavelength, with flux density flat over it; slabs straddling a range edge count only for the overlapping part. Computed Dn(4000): 1.83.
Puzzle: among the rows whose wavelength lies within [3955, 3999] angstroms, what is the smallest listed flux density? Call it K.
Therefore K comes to 3.54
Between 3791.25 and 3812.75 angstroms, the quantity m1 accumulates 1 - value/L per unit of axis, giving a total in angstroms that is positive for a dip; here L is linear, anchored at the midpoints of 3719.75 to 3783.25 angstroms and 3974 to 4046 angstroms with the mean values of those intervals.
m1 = 3.5 angstroms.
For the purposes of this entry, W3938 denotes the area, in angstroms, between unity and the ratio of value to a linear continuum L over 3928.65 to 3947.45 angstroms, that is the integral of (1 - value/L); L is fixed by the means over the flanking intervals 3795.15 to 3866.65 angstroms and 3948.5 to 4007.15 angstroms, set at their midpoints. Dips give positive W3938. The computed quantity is 7.7 angstroms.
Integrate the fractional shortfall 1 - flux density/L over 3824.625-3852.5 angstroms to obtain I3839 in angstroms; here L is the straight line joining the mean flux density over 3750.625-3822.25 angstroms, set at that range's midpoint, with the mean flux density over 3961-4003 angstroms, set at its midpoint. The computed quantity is 9.1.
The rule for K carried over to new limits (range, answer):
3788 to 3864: 2.94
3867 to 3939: 1.28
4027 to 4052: 8.81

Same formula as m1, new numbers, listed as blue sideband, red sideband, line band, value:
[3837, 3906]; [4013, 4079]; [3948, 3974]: 5.91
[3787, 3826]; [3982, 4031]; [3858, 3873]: 3.00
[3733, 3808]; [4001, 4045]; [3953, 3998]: 9.83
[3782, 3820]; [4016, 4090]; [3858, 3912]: 7.15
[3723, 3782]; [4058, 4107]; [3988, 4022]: -4.03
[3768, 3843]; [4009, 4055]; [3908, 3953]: 9.70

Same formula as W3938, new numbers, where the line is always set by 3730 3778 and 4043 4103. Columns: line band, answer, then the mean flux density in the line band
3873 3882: 2.7 angstroms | 5.06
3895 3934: 5.2 angstroms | 6.65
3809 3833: 7.0 angstroms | 4.53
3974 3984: 1.3 angstroms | 7.5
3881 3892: 2.6 angstroms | 5.59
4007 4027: -1.6 angstroms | 9.87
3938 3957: 3.7 angstroms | 6.58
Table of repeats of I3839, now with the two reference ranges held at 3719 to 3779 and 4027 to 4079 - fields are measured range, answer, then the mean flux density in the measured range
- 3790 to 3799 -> 1.9 angstroms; 5.13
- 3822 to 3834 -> 5.3 angstroms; 3.86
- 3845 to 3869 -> 7.9 angstroms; 4.88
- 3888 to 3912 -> 2.3 angstroms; 7.07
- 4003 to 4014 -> -1.2 angstroms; 10.2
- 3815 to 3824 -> 3.3 angstroms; 4.33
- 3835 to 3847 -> 4.9 angstroms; 4.17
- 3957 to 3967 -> 3.9 angstroms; 5.29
